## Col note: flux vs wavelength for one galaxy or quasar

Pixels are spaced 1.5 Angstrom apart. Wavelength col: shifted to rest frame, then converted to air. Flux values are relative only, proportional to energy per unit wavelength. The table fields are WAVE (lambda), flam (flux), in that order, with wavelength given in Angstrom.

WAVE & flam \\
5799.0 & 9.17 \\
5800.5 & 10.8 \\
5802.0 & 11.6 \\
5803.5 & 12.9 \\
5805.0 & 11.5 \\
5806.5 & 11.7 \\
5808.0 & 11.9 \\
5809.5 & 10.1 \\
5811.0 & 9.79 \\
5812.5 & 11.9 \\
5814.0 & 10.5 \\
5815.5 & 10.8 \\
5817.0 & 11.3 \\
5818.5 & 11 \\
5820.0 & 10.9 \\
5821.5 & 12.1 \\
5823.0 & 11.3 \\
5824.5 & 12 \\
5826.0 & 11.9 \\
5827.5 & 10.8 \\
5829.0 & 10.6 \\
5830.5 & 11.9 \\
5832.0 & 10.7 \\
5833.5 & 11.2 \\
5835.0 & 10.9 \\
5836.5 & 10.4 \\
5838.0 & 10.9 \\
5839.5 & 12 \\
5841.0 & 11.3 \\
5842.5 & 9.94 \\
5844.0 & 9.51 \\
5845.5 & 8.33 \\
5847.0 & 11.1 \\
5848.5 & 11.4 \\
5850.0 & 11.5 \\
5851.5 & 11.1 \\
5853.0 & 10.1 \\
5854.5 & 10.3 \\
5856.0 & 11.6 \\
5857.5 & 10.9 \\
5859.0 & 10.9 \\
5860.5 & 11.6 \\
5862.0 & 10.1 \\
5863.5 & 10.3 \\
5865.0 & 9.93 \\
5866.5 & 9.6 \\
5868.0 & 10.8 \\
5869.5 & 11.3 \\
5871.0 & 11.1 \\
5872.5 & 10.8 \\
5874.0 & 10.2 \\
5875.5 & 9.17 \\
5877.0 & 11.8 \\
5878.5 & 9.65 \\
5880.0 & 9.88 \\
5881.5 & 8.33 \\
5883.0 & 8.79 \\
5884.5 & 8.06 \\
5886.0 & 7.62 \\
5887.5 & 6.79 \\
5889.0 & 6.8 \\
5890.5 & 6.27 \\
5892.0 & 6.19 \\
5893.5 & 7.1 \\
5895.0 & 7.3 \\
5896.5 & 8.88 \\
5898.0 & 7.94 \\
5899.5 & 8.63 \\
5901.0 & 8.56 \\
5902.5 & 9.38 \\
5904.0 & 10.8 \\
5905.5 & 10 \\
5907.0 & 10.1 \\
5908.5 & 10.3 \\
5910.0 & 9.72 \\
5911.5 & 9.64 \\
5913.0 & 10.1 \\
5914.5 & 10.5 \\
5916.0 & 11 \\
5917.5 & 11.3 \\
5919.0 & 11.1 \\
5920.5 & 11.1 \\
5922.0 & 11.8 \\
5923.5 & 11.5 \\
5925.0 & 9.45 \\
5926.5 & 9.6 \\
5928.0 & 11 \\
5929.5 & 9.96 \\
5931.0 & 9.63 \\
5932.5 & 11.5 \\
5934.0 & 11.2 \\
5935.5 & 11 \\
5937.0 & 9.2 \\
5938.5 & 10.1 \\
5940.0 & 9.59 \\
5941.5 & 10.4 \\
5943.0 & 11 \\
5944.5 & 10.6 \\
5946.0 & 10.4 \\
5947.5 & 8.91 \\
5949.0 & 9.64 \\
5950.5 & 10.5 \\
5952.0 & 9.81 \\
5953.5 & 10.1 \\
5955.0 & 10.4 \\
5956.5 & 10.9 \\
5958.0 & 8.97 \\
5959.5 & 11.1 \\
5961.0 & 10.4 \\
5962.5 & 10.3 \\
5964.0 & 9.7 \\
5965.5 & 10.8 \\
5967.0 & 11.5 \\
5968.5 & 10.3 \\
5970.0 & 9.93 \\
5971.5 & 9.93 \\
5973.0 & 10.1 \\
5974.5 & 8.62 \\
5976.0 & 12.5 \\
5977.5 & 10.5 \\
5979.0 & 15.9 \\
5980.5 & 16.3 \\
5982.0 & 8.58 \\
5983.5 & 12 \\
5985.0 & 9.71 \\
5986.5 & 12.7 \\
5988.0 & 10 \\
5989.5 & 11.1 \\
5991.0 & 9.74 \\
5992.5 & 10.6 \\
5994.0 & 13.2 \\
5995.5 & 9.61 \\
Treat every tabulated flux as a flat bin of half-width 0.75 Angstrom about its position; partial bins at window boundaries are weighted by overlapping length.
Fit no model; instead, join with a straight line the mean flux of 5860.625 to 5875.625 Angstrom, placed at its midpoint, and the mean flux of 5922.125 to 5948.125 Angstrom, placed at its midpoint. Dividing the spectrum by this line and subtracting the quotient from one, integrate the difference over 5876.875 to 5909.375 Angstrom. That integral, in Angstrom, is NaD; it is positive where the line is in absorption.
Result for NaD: 5.8 Angstrom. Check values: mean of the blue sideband 10.4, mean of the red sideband 10.3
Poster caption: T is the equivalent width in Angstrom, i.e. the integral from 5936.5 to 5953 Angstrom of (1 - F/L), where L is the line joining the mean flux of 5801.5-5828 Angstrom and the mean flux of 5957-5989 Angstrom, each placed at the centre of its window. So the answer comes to 1.5 Angstrom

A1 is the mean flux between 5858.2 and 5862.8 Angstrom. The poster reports 10.9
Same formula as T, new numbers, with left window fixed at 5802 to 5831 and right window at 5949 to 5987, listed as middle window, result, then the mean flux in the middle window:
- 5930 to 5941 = 0.62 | 10.3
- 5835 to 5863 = 1.21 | 10.7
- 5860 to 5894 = 5.81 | 9.22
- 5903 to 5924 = 0.74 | 10.6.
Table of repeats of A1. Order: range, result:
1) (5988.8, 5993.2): 10.5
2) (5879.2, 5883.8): 9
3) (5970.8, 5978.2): 10.3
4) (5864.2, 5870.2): 10.4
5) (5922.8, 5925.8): 10.4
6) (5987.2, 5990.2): 10.6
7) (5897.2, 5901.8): 8.39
